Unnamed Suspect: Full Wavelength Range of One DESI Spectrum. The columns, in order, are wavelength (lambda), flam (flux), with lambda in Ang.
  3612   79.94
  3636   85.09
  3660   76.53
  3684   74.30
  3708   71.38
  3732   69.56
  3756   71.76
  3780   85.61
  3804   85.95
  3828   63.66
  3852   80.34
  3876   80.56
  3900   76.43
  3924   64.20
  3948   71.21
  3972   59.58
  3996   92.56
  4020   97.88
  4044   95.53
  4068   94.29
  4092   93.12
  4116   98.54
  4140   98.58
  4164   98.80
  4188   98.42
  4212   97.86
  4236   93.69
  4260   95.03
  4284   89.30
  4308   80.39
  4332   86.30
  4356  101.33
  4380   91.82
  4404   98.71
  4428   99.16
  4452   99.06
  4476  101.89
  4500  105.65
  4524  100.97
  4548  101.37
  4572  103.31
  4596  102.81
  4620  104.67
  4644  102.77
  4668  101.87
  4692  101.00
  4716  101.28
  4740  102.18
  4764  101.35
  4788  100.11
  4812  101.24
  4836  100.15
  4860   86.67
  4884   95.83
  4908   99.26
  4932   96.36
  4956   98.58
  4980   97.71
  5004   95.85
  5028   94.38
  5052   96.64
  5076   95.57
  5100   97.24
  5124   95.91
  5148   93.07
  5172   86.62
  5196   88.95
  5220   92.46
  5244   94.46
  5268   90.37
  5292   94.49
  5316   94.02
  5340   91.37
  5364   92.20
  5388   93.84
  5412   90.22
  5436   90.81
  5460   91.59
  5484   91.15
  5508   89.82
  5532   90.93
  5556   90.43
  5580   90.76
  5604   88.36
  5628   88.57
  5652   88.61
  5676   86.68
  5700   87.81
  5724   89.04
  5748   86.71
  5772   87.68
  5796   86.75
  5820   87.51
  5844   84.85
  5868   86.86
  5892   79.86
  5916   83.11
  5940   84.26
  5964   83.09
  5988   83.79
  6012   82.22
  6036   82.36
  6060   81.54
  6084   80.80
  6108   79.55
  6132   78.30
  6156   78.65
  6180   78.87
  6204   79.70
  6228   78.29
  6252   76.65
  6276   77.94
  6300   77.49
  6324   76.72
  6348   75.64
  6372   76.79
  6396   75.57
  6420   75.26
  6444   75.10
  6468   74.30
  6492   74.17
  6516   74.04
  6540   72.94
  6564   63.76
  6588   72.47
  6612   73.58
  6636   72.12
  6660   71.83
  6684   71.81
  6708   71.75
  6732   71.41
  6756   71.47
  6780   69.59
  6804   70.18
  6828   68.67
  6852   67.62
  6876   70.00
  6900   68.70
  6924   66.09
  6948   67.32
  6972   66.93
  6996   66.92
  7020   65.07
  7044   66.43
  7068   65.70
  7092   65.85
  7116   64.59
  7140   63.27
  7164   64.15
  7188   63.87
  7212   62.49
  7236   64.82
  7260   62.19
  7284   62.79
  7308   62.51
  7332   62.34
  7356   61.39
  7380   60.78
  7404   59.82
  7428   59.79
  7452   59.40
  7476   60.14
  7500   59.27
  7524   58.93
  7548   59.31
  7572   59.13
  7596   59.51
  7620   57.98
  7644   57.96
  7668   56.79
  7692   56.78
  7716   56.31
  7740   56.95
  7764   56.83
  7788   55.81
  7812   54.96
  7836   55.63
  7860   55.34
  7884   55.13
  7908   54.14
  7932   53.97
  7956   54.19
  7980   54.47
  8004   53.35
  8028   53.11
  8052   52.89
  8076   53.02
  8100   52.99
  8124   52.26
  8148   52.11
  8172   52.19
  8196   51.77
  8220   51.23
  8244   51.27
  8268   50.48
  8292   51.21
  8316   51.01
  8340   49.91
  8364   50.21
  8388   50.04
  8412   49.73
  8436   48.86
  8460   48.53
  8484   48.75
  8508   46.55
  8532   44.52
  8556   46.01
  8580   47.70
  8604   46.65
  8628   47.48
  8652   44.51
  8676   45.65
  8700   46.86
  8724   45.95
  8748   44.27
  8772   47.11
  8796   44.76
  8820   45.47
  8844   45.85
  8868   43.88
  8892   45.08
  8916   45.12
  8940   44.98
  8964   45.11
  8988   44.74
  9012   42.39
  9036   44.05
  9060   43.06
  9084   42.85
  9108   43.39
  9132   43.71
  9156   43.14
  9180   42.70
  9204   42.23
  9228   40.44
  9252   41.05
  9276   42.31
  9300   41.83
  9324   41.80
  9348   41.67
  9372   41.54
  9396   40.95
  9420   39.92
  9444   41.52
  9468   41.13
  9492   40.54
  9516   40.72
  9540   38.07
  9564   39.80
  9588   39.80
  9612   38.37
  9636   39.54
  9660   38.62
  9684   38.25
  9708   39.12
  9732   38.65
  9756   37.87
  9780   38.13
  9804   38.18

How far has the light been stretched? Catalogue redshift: 0.000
